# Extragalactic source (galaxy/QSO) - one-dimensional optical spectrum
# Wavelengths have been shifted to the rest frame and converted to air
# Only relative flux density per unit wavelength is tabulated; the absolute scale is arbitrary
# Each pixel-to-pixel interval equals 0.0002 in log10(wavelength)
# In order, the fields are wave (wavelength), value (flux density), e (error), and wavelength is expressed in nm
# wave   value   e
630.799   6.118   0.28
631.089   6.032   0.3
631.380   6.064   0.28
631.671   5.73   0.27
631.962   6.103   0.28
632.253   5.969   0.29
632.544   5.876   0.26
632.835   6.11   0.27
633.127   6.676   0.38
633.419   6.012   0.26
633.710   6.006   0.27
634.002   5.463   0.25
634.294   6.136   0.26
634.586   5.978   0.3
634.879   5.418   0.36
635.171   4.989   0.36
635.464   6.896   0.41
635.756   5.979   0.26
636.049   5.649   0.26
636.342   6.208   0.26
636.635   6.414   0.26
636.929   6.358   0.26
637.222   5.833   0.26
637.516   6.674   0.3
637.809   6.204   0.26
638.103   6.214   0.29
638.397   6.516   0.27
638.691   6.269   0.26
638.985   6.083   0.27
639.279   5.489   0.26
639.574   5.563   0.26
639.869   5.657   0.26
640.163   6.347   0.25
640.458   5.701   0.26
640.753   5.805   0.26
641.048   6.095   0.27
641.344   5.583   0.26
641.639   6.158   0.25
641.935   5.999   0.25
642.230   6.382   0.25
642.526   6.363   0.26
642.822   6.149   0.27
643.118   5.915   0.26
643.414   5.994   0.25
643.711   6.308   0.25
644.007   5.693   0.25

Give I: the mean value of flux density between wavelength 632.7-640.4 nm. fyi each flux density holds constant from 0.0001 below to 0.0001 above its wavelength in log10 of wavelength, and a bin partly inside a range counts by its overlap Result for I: 6.04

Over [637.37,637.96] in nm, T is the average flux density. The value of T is 6.44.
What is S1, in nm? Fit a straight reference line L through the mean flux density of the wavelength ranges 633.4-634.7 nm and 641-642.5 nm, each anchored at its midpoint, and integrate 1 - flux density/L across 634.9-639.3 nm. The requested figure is -0.11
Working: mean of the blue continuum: 5.91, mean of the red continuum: 6.07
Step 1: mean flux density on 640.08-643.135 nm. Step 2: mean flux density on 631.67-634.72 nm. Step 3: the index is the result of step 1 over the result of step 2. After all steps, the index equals 1.00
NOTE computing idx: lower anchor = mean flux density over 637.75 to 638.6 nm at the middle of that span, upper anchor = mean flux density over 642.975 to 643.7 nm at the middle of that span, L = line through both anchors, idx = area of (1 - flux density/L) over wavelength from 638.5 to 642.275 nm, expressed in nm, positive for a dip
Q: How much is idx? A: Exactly 0.16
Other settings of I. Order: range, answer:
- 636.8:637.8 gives 6.28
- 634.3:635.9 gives 5.88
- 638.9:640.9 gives 5.8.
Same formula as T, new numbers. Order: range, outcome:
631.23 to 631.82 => 5.89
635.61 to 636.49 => 5.95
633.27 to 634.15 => 5.83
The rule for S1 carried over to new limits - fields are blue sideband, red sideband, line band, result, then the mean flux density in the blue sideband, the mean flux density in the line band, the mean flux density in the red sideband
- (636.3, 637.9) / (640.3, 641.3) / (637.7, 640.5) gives 0.02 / 6.29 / 6.01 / 5.84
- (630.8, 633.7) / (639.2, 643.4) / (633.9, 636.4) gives 0.07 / 6.06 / 5.85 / 5.95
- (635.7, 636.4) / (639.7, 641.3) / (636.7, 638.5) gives -0.12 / 5.91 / 6.3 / 5.89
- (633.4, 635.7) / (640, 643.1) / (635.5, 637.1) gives -0.07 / 5.86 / 6.17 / 6.05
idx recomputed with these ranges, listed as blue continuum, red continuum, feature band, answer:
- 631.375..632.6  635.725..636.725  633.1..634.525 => 0.00 nm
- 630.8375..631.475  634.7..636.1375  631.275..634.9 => -0.03 nm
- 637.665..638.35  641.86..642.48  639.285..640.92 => 0.12 nm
